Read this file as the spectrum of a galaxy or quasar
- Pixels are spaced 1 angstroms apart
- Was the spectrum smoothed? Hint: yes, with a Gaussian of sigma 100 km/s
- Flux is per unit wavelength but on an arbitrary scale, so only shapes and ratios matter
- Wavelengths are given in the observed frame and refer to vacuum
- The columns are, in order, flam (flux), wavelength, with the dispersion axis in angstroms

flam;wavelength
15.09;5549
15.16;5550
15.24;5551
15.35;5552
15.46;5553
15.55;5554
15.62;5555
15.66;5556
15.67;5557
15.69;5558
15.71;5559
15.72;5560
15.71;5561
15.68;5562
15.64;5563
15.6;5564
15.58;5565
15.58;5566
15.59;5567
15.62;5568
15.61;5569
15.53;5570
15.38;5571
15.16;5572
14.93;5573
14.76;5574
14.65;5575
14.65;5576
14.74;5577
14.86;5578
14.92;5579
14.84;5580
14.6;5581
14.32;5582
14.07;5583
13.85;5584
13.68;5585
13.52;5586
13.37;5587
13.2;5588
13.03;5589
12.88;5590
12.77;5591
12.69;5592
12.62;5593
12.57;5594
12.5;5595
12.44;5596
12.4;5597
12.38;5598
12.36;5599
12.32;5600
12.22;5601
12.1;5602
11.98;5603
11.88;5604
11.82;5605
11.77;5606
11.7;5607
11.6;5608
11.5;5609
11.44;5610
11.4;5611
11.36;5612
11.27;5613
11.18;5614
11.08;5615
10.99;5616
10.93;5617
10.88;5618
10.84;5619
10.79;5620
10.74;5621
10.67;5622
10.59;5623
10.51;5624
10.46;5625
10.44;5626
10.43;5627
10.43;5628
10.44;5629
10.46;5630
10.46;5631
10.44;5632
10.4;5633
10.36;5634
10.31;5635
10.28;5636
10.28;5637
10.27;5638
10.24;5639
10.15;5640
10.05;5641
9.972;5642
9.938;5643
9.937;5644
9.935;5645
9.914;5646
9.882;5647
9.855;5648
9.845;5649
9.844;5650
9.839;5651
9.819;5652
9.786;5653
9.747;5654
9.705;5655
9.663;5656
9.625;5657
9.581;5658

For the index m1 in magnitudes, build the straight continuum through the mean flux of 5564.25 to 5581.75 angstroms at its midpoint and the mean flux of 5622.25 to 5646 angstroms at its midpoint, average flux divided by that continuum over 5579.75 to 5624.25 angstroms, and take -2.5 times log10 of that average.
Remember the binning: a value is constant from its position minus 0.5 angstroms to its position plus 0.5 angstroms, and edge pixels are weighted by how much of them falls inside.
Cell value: 0.06 mag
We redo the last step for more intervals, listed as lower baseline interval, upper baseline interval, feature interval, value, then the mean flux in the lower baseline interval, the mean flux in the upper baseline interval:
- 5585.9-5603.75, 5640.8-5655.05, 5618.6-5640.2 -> 0.04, 12.6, 9.87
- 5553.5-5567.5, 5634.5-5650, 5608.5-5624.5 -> 0.08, 15.6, 10.1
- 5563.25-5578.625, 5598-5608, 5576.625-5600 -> 0.01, 15.2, 12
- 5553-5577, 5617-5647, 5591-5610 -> 0.05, 15.4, 10.4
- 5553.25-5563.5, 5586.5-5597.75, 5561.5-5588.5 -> -0.04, 15.7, 12.8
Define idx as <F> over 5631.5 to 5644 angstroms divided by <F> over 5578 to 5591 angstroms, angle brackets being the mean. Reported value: 0.7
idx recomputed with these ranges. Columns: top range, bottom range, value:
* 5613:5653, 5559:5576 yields 0.67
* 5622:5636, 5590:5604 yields 0.84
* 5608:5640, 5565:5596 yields 0.75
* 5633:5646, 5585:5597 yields 0.79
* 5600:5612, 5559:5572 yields 0.76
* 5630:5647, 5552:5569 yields 0.65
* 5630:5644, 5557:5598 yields 0.71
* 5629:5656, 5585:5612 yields 0.82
